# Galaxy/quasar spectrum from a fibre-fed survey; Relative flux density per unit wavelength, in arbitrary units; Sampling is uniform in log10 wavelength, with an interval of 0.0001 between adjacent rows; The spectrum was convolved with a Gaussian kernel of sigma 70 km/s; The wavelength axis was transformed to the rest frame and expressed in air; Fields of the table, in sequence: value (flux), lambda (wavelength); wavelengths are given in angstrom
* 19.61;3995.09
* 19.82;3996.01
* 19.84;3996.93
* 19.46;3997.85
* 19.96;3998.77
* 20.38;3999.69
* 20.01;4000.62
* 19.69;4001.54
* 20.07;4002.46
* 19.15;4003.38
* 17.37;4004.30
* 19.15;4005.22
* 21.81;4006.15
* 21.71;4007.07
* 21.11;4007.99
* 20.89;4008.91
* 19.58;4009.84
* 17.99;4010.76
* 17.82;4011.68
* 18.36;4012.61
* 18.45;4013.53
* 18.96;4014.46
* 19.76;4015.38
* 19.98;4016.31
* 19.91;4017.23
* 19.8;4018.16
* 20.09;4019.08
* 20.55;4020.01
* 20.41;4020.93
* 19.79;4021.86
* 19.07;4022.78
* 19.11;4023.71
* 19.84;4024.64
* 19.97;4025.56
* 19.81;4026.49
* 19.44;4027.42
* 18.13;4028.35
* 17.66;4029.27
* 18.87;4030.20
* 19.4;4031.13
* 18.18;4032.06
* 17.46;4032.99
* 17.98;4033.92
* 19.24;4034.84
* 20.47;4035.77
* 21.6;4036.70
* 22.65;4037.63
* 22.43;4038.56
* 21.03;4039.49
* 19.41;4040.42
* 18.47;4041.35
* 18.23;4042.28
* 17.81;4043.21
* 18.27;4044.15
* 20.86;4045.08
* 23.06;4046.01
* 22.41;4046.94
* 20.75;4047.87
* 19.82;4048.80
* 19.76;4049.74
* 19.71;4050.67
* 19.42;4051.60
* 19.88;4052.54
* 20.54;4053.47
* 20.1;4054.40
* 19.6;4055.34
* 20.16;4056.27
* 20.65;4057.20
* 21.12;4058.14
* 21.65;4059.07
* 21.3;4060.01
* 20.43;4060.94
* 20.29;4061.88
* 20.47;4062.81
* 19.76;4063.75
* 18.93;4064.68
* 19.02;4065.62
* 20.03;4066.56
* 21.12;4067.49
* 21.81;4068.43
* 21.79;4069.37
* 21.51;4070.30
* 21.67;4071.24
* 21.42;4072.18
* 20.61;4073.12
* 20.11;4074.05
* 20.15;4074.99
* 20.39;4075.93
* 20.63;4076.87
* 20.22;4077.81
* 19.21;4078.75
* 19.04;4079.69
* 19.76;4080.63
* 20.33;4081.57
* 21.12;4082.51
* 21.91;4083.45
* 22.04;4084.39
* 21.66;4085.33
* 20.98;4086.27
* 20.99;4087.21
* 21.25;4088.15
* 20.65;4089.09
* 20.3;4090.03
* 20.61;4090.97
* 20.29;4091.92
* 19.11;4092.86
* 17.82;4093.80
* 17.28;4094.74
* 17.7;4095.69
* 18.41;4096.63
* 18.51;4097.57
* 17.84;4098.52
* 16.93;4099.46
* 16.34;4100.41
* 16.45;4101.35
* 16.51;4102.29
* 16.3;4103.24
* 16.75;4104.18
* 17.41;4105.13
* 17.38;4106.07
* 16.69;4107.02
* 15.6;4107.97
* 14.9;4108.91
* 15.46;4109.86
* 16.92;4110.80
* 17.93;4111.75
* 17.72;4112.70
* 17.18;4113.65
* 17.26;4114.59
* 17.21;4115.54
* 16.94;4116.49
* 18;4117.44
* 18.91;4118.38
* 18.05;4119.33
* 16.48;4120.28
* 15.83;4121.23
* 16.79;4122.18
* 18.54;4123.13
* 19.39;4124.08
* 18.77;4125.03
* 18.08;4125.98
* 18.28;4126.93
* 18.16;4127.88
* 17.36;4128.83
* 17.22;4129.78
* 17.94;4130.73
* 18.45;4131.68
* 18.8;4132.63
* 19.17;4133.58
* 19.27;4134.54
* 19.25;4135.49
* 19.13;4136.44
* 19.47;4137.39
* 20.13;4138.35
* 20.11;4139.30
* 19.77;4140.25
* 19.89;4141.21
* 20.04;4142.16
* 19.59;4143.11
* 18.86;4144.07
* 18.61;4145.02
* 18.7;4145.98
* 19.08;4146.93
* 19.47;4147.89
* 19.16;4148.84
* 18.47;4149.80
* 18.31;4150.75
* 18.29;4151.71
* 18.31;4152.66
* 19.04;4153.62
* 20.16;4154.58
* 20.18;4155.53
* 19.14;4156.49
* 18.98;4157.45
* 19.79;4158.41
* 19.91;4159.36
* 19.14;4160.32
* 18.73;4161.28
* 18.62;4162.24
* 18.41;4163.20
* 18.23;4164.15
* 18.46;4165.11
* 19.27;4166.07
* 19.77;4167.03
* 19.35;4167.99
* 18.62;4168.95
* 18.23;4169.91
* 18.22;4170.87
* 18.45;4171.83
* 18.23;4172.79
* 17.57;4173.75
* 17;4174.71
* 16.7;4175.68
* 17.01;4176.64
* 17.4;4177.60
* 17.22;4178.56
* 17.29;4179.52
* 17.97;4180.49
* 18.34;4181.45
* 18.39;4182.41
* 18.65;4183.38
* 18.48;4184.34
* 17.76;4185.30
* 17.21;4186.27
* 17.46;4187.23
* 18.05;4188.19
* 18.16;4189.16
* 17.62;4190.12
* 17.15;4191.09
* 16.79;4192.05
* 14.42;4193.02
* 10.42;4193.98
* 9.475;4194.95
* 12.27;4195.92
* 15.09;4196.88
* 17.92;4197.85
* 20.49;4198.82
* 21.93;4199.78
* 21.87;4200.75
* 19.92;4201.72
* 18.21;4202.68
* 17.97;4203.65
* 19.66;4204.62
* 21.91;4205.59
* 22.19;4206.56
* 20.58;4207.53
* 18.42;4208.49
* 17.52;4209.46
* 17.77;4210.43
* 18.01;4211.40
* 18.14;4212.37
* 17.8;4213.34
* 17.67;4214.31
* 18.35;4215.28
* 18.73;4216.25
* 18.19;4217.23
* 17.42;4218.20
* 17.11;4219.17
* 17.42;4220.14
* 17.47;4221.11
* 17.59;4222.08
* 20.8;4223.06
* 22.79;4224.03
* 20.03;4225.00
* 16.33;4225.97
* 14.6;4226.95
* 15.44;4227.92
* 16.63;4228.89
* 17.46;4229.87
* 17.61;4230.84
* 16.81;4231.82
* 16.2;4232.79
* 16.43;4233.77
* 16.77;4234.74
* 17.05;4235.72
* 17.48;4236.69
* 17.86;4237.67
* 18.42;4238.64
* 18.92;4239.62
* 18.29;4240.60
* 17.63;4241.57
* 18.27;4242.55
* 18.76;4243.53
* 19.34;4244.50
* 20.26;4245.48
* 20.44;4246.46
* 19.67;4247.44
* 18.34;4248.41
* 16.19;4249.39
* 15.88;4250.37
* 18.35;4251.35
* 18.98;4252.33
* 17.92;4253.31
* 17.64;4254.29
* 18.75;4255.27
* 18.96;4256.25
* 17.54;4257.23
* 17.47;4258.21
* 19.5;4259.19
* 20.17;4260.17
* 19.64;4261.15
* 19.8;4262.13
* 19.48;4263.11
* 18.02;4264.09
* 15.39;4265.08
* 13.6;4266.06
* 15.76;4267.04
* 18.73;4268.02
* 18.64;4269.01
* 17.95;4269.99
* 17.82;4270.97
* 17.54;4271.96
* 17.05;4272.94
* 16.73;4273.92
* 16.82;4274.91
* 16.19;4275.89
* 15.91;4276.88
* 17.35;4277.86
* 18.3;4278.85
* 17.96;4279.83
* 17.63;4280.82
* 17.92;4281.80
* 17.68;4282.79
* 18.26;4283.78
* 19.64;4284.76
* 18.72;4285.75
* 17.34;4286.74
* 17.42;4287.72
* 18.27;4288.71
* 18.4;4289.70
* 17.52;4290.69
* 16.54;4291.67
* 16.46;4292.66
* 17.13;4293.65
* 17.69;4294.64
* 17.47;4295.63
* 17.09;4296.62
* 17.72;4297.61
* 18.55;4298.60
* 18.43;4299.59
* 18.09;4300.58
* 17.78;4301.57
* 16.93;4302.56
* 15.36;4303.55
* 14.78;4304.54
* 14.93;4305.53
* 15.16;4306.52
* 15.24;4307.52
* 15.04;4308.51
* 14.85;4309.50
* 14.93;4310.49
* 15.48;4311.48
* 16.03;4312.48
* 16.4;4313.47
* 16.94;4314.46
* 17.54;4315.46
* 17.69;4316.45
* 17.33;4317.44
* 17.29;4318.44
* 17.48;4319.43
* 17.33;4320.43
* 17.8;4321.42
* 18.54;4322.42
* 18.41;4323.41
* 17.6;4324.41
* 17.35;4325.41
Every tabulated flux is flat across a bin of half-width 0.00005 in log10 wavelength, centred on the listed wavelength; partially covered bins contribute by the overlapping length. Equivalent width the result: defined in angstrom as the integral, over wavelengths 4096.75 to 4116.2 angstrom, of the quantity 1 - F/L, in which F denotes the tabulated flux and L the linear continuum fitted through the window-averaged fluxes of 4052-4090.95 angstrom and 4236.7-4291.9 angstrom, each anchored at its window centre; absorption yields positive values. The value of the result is 3.1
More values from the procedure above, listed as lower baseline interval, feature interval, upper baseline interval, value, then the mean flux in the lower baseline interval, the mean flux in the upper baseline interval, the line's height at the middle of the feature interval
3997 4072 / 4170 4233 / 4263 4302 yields 1.8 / 19.9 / 17.5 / 18.3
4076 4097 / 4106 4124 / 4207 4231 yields 2.3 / 20.1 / 18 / 19.6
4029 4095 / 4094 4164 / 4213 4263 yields 4.4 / 20.2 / 18.1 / 19.4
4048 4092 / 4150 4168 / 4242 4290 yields 0.3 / 20.5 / 18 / 19.4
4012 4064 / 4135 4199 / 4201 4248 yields 2.3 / 19.9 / 18.3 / 18.8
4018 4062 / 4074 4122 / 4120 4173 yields 2.1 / 19.9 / 18.8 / 19.3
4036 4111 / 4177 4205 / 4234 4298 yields 1.8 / 19.7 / 17.9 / 18.6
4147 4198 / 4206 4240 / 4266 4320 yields -0.9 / 17.8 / 17.1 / 17.5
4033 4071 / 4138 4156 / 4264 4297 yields -0.2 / 20.3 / 17.4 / 19.1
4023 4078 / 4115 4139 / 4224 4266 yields 1.3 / 20.1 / 18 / 19.3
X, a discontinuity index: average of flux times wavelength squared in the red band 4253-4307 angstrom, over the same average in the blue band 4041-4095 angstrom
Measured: 0.96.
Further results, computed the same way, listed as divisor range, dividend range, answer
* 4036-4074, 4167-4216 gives 0.93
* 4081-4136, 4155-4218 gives 1.03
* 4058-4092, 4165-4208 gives 0.91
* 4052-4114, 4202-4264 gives 1.02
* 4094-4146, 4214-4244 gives 1.04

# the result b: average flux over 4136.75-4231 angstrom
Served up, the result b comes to 18.3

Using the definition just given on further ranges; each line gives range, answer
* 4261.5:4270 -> 17.5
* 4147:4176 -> 18.8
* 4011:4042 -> 19.5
